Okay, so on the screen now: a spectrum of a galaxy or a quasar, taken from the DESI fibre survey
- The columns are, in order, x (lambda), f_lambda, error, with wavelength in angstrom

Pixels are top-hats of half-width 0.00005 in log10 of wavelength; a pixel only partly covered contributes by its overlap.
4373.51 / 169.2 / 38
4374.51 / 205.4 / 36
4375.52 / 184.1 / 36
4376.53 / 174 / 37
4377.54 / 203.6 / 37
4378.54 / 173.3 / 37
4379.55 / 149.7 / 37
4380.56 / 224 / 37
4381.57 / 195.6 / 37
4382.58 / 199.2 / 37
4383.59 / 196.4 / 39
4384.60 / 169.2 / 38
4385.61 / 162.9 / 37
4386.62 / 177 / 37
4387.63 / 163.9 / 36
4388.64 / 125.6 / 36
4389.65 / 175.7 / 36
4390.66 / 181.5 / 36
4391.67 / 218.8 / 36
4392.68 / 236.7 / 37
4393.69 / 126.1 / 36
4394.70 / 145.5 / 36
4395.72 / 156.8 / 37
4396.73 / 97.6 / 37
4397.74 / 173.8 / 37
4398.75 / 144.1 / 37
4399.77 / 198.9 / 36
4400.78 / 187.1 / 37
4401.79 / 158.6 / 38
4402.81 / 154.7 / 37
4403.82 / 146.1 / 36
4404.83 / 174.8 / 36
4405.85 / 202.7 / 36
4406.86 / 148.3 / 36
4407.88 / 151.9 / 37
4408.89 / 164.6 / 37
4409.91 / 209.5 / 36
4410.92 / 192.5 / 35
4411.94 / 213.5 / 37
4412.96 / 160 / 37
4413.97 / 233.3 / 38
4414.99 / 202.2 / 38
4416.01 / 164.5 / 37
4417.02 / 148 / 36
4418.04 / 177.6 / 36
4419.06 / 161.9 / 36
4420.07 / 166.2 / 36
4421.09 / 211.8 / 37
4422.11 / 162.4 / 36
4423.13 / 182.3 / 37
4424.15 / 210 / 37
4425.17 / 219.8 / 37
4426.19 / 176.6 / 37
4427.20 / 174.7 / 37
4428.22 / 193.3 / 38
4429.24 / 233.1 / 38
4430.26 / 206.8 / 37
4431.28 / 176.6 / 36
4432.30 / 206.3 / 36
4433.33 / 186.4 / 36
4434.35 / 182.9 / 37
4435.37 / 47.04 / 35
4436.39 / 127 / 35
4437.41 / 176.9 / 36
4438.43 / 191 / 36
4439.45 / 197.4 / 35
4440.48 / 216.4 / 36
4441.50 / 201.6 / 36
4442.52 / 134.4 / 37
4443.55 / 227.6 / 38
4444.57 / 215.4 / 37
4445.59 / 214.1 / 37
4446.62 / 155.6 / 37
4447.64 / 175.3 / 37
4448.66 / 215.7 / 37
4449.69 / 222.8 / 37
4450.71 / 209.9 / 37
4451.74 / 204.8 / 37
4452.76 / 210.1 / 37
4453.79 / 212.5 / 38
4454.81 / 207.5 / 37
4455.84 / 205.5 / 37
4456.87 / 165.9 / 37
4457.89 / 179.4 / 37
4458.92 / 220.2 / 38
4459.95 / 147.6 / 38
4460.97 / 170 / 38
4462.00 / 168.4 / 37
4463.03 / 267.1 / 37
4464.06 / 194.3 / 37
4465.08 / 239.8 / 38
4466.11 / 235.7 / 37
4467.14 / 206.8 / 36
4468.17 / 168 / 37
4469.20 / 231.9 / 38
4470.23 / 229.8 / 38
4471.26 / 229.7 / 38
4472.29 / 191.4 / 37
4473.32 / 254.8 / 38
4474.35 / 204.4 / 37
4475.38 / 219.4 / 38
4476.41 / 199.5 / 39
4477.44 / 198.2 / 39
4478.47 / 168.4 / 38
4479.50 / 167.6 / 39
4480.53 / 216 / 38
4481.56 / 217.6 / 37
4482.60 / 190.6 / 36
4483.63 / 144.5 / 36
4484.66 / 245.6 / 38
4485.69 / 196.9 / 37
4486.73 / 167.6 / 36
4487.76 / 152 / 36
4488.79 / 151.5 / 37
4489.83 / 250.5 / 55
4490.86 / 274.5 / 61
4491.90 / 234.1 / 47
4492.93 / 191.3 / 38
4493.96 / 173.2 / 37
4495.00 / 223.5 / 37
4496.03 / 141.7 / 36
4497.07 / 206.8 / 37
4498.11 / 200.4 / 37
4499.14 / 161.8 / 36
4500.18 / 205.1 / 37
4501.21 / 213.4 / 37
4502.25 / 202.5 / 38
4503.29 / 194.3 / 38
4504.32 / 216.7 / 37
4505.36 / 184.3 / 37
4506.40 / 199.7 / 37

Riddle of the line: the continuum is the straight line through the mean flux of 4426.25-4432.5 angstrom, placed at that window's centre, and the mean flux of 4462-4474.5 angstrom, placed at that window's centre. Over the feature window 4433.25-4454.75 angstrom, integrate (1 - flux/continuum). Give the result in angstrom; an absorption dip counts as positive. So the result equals 1.91 angstrom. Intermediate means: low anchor 197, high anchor 219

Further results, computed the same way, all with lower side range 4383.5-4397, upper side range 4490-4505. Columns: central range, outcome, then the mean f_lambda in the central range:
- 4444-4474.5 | -2.3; 205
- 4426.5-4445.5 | -0.1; 184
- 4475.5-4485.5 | 0.1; 195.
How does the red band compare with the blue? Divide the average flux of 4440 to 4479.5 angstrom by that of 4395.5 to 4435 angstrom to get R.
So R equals 1.1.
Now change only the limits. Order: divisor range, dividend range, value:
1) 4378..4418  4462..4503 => 1.17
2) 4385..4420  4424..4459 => 1.11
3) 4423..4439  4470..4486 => 1.13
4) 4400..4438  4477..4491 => 1.09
